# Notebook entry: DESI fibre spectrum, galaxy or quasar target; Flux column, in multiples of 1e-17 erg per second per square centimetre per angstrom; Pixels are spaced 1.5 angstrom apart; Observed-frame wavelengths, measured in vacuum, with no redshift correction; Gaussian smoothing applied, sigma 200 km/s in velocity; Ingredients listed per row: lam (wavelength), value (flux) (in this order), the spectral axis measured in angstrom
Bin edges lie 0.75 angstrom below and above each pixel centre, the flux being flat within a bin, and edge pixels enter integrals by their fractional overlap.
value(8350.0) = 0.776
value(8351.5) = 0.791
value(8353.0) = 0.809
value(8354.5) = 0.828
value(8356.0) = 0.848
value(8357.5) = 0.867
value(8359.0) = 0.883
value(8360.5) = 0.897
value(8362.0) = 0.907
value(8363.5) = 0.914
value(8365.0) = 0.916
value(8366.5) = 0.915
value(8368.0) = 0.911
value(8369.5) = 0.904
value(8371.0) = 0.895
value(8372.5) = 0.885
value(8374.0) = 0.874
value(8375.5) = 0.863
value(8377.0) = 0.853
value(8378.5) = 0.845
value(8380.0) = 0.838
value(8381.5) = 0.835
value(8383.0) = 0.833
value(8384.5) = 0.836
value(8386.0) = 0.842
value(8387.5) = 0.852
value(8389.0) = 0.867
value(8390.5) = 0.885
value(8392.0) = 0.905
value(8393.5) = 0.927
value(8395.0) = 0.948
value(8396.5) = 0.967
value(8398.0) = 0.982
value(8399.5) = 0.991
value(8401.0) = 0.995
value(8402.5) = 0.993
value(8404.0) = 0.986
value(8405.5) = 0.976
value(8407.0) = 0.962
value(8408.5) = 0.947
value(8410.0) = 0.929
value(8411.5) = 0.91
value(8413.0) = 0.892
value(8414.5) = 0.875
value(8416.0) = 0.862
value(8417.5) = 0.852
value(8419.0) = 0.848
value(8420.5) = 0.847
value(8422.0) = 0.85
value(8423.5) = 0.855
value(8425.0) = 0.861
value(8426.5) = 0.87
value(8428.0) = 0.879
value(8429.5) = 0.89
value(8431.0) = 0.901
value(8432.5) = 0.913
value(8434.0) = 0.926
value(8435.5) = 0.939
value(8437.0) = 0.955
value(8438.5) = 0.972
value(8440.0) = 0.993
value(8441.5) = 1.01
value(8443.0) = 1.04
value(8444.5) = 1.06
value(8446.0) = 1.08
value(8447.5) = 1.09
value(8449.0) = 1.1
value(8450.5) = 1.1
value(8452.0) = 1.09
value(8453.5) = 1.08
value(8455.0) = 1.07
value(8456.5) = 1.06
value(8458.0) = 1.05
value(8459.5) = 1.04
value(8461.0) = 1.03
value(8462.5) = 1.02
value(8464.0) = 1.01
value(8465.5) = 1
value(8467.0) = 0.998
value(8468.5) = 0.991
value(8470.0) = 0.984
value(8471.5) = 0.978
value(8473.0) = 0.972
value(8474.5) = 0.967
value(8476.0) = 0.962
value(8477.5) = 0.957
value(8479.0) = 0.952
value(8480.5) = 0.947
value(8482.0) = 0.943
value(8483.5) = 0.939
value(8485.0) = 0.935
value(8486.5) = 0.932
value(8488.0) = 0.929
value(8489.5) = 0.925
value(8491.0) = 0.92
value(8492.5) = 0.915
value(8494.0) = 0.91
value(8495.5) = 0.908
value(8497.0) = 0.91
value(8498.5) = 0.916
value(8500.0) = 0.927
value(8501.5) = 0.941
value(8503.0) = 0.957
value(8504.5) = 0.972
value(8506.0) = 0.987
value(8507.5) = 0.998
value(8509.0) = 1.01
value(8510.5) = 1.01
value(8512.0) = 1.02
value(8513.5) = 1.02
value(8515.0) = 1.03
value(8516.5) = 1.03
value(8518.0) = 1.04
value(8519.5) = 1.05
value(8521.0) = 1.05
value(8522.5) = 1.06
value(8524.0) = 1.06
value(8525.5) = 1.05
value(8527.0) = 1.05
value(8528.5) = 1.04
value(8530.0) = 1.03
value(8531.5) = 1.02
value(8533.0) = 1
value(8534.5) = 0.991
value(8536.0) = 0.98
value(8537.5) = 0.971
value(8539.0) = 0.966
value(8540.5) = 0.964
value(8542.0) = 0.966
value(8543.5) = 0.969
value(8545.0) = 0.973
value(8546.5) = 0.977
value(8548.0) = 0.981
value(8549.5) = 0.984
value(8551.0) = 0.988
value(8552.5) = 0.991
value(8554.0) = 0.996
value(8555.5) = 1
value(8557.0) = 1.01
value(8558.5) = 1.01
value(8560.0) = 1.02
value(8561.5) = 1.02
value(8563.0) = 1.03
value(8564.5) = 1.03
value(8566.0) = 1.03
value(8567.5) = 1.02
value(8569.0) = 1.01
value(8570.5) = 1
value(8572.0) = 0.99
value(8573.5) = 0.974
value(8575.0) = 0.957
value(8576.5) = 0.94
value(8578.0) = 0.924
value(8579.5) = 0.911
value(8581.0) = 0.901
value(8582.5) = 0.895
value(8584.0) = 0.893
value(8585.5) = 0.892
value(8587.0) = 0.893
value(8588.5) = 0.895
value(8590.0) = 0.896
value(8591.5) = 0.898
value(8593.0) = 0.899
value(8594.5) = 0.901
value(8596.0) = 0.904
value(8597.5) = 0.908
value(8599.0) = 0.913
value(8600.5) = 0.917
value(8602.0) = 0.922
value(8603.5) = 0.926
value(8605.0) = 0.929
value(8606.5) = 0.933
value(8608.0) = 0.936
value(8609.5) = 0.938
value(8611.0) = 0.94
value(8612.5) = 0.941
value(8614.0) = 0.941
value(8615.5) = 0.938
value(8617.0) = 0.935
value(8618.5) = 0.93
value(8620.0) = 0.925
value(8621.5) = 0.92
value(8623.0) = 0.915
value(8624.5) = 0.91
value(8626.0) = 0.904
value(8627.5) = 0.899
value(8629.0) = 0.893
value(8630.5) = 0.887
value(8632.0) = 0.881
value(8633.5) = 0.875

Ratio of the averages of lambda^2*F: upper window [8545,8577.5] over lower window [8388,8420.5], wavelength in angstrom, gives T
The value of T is 1.1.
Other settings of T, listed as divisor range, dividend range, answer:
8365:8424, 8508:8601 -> 1.13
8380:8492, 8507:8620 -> 1.05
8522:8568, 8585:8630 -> 0.92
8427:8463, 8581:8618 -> 0.94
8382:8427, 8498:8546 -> 1.14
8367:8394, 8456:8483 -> 1.16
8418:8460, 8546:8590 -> 1.02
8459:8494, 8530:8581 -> 1.04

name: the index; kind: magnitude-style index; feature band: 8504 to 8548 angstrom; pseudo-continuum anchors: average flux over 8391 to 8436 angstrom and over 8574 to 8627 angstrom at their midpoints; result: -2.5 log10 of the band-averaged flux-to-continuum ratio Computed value -0.104 mag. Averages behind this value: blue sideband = 0.916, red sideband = 0.918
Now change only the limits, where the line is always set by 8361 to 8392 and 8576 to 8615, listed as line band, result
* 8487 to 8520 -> -0.08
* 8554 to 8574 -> -0.12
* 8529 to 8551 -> -0.09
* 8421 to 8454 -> -0.10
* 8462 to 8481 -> -0.10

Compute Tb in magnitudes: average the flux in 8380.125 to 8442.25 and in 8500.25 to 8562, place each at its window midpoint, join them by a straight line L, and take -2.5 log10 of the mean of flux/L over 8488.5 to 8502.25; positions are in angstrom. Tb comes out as 0.06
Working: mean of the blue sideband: 0.91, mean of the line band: 0.919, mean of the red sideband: 1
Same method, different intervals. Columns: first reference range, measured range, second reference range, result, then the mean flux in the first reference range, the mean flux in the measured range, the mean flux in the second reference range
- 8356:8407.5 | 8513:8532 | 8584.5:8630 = -0.145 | 0.903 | 1.04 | 0.916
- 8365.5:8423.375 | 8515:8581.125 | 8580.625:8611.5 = -0.105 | 0.899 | 1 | 0.911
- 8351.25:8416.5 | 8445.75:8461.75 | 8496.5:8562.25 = -0.135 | 0.897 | 1.07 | 0.999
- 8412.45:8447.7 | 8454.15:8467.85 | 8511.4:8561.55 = -0.089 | 0.925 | 1.03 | 1.01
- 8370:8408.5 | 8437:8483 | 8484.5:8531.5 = -0.070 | 0.906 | 1.02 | 0.986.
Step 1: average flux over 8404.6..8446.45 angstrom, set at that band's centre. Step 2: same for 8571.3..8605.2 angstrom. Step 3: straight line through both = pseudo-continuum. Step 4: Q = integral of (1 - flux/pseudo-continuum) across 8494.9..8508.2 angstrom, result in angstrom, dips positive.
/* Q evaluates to -0.4 angstrom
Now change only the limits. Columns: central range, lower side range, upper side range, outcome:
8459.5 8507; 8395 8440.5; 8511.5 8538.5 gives 1.32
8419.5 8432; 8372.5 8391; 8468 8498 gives 0.32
